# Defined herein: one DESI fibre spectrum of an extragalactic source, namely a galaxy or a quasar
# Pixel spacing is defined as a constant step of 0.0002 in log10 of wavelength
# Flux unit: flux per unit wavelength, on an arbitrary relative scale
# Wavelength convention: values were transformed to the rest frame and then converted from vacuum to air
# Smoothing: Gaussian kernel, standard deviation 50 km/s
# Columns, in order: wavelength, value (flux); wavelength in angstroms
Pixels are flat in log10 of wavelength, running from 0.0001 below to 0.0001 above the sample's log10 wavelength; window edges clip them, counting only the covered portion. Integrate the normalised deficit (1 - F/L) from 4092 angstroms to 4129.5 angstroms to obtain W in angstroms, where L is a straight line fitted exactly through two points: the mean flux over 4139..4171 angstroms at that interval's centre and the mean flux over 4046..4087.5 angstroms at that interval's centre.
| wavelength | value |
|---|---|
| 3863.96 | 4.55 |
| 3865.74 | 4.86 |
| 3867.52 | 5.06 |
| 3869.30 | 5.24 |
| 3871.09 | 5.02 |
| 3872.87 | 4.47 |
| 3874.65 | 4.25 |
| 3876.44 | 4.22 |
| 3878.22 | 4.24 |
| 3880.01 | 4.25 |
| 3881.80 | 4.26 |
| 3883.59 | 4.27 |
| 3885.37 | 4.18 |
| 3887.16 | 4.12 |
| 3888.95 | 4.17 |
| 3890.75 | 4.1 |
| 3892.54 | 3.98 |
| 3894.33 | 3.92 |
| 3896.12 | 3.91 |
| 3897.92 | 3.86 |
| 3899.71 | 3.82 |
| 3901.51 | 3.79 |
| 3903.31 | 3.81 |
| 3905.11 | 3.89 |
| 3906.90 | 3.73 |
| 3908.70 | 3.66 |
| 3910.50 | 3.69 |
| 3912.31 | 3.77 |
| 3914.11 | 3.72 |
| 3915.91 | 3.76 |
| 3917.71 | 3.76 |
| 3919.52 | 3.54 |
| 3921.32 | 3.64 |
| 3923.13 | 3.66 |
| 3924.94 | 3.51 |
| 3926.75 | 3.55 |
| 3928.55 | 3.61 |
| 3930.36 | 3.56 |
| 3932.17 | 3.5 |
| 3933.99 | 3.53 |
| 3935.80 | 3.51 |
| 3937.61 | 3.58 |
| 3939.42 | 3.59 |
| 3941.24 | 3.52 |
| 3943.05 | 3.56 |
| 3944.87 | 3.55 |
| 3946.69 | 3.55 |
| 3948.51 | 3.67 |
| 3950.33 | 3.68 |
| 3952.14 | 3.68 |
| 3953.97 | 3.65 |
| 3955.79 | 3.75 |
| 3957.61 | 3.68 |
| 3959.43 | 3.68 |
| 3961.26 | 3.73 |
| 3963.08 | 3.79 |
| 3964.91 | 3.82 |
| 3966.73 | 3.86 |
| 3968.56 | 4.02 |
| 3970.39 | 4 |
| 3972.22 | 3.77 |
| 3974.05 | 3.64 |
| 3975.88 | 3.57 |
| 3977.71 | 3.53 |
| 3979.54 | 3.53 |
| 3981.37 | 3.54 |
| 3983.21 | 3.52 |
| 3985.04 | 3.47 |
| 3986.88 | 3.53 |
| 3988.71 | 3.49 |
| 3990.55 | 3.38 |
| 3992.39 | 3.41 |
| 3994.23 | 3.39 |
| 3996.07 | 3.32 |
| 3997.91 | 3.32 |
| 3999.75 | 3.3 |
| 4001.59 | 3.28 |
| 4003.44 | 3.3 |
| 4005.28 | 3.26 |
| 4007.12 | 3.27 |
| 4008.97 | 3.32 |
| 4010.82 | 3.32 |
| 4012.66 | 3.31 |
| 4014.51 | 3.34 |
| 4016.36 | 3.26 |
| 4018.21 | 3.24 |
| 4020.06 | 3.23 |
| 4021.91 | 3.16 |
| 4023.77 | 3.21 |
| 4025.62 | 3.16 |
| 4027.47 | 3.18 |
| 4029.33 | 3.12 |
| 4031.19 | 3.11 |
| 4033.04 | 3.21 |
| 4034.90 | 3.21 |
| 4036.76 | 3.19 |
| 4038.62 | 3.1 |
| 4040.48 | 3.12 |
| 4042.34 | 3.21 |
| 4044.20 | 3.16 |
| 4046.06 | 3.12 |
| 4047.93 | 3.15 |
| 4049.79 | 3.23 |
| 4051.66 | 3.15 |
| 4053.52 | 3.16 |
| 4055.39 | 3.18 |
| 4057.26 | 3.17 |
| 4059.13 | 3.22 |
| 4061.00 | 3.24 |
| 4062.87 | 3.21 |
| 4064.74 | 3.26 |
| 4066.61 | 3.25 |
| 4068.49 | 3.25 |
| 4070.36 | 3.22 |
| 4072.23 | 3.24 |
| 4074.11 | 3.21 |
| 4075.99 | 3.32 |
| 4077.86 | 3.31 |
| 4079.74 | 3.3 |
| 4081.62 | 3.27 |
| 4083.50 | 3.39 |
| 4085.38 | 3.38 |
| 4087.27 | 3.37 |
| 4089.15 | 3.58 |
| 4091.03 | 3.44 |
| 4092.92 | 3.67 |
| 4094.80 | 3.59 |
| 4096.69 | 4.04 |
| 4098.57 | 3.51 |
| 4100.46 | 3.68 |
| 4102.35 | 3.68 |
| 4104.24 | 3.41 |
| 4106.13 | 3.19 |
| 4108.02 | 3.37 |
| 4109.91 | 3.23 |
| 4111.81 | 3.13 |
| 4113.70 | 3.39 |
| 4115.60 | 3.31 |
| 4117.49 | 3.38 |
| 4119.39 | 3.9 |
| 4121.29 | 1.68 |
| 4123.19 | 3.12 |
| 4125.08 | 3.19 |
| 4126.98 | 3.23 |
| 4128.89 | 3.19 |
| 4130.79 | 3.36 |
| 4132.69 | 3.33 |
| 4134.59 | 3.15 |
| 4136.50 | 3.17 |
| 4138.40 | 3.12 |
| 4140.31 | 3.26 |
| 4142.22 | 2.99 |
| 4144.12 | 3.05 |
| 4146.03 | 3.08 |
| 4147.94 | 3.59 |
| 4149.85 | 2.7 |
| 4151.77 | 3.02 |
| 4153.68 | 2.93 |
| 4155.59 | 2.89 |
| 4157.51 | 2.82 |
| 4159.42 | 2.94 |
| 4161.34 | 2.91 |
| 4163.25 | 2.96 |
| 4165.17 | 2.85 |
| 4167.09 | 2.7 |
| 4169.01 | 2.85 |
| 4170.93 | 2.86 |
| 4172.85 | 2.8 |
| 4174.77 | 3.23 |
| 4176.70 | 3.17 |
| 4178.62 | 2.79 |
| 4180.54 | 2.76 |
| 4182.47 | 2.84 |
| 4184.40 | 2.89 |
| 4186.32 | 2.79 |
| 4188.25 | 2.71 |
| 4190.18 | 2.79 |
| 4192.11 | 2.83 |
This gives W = -2.9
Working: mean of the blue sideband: 3.24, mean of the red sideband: 2.97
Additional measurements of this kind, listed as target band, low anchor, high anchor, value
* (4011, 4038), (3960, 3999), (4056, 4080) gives 1.6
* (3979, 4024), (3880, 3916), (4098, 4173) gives 2.9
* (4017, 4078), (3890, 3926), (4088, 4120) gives 6.5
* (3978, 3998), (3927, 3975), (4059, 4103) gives 0.8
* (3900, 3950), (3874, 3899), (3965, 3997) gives 3.4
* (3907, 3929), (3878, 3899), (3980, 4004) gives 1.4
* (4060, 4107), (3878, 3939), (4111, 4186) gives -2.3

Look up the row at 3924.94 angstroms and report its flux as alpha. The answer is 3.51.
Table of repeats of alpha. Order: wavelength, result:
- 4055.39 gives 3.18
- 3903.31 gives 3.81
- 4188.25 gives 2.71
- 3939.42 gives 3.59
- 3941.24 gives 3.52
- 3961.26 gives 3.73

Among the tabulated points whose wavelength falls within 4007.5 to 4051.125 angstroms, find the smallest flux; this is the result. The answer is 3.1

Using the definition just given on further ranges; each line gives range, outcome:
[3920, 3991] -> 3.38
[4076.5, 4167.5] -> 1.68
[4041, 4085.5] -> 3.12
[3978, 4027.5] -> 3.16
